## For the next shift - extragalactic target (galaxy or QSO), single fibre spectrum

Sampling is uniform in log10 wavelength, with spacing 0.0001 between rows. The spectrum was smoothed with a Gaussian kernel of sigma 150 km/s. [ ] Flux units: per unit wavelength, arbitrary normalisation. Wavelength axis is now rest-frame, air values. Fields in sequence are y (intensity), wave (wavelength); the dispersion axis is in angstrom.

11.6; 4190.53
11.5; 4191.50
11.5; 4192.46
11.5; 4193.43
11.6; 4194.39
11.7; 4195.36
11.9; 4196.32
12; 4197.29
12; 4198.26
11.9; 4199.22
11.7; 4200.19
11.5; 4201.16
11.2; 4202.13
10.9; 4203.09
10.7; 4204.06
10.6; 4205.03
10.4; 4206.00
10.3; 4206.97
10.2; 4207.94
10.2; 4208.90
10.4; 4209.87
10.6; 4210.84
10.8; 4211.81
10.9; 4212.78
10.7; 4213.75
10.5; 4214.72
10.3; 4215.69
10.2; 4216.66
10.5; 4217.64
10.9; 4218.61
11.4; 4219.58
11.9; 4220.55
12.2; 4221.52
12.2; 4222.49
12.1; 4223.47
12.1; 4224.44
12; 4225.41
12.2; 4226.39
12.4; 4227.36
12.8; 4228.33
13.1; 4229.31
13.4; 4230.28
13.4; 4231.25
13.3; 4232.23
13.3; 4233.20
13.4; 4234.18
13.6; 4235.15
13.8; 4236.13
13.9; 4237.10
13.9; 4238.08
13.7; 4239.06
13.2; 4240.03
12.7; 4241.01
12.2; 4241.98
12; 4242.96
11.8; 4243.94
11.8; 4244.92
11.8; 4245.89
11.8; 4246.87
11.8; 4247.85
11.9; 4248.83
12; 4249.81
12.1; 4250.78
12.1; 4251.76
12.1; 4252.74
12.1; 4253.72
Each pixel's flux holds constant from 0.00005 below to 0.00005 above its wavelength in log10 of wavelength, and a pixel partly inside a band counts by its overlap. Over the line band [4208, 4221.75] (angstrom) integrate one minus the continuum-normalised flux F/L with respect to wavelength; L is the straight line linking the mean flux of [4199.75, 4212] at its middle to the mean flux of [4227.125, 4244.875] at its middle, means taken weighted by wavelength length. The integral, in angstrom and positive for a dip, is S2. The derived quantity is 0.79 angstrom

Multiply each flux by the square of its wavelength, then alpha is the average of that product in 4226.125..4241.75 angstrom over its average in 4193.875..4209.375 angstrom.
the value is 1.20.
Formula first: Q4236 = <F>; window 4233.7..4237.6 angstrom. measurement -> 13.7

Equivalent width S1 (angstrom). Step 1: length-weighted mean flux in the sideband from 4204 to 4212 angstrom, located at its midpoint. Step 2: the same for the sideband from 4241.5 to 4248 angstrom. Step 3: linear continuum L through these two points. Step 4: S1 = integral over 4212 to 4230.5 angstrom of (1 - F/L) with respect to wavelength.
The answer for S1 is -1.12 angstrom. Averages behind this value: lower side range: 10.4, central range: 11.6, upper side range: 11.9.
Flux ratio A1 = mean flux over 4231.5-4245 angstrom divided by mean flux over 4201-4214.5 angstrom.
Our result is 1.23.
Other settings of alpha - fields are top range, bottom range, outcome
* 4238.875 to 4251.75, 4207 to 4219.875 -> 1.17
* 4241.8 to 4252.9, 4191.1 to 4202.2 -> 1.05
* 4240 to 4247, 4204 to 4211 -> 1.18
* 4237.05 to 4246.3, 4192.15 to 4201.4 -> 1.10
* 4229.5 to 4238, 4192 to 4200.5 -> 1.17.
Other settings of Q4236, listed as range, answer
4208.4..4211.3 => 10.4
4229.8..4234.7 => 13.4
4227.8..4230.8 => 13.1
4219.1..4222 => 11.8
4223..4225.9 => 12.1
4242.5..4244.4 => 11.9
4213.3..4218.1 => 10.4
